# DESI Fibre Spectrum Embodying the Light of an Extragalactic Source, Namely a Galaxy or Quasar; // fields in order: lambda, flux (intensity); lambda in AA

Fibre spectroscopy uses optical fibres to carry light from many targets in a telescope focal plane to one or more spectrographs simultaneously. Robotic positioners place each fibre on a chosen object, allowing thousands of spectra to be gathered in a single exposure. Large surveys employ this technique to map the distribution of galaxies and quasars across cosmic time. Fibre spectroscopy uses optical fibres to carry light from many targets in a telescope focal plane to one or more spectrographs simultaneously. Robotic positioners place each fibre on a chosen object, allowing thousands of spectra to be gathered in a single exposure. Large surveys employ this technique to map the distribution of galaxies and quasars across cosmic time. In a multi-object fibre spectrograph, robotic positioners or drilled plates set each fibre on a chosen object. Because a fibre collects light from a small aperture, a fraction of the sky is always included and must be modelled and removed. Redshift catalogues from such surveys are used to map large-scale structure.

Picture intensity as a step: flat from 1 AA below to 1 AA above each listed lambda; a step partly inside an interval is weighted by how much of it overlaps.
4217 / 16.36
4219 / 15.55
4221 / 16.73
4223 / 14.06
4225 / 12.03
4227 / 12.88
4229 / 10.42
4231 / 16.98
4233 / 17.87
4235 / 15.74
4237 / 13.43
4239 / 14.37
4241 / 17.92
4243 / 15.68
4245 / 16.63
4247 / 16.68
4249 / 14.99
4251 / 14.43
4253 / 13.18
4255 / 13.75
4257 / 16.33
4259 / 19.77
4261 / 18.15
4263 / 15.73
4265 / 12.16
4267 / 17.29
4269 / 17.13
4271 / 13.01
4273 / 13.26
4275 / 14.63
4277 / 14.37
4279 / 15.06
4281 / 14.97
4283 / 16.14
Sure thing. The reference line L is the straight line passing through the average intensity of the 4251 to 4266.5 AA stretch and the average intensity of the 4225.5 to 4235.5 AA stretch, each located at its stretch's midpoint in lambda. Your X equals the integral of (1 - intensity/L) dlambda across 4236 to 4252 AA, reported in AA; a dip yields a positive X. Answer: -0.5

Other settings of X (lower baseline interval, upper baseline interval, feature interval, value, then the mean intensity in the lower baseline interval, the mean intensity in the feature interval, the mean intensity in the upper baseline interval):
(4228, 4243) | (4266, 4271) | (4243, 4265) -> 0.2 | 15.3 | 15.8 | 16.4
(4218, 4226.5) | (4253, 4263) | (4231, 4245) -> -0.6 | 14.5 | 16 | 16.5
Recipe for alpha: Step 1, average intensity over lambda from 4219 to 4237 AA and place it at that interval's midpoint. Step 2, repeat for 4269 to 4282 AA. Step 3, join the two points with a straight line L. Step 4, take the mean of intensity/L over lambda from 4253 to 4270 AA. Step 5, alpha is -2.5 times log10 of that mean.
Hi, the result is -0.12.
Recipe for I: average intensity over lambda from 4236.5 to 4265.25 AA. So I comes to 15.7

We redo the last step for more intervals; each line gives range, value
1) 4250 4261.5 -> 15.8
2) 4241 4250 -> 16.2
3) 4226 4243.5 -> 15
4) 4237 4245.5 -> 15.8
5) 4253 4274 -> 15.5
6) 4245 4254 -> 15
